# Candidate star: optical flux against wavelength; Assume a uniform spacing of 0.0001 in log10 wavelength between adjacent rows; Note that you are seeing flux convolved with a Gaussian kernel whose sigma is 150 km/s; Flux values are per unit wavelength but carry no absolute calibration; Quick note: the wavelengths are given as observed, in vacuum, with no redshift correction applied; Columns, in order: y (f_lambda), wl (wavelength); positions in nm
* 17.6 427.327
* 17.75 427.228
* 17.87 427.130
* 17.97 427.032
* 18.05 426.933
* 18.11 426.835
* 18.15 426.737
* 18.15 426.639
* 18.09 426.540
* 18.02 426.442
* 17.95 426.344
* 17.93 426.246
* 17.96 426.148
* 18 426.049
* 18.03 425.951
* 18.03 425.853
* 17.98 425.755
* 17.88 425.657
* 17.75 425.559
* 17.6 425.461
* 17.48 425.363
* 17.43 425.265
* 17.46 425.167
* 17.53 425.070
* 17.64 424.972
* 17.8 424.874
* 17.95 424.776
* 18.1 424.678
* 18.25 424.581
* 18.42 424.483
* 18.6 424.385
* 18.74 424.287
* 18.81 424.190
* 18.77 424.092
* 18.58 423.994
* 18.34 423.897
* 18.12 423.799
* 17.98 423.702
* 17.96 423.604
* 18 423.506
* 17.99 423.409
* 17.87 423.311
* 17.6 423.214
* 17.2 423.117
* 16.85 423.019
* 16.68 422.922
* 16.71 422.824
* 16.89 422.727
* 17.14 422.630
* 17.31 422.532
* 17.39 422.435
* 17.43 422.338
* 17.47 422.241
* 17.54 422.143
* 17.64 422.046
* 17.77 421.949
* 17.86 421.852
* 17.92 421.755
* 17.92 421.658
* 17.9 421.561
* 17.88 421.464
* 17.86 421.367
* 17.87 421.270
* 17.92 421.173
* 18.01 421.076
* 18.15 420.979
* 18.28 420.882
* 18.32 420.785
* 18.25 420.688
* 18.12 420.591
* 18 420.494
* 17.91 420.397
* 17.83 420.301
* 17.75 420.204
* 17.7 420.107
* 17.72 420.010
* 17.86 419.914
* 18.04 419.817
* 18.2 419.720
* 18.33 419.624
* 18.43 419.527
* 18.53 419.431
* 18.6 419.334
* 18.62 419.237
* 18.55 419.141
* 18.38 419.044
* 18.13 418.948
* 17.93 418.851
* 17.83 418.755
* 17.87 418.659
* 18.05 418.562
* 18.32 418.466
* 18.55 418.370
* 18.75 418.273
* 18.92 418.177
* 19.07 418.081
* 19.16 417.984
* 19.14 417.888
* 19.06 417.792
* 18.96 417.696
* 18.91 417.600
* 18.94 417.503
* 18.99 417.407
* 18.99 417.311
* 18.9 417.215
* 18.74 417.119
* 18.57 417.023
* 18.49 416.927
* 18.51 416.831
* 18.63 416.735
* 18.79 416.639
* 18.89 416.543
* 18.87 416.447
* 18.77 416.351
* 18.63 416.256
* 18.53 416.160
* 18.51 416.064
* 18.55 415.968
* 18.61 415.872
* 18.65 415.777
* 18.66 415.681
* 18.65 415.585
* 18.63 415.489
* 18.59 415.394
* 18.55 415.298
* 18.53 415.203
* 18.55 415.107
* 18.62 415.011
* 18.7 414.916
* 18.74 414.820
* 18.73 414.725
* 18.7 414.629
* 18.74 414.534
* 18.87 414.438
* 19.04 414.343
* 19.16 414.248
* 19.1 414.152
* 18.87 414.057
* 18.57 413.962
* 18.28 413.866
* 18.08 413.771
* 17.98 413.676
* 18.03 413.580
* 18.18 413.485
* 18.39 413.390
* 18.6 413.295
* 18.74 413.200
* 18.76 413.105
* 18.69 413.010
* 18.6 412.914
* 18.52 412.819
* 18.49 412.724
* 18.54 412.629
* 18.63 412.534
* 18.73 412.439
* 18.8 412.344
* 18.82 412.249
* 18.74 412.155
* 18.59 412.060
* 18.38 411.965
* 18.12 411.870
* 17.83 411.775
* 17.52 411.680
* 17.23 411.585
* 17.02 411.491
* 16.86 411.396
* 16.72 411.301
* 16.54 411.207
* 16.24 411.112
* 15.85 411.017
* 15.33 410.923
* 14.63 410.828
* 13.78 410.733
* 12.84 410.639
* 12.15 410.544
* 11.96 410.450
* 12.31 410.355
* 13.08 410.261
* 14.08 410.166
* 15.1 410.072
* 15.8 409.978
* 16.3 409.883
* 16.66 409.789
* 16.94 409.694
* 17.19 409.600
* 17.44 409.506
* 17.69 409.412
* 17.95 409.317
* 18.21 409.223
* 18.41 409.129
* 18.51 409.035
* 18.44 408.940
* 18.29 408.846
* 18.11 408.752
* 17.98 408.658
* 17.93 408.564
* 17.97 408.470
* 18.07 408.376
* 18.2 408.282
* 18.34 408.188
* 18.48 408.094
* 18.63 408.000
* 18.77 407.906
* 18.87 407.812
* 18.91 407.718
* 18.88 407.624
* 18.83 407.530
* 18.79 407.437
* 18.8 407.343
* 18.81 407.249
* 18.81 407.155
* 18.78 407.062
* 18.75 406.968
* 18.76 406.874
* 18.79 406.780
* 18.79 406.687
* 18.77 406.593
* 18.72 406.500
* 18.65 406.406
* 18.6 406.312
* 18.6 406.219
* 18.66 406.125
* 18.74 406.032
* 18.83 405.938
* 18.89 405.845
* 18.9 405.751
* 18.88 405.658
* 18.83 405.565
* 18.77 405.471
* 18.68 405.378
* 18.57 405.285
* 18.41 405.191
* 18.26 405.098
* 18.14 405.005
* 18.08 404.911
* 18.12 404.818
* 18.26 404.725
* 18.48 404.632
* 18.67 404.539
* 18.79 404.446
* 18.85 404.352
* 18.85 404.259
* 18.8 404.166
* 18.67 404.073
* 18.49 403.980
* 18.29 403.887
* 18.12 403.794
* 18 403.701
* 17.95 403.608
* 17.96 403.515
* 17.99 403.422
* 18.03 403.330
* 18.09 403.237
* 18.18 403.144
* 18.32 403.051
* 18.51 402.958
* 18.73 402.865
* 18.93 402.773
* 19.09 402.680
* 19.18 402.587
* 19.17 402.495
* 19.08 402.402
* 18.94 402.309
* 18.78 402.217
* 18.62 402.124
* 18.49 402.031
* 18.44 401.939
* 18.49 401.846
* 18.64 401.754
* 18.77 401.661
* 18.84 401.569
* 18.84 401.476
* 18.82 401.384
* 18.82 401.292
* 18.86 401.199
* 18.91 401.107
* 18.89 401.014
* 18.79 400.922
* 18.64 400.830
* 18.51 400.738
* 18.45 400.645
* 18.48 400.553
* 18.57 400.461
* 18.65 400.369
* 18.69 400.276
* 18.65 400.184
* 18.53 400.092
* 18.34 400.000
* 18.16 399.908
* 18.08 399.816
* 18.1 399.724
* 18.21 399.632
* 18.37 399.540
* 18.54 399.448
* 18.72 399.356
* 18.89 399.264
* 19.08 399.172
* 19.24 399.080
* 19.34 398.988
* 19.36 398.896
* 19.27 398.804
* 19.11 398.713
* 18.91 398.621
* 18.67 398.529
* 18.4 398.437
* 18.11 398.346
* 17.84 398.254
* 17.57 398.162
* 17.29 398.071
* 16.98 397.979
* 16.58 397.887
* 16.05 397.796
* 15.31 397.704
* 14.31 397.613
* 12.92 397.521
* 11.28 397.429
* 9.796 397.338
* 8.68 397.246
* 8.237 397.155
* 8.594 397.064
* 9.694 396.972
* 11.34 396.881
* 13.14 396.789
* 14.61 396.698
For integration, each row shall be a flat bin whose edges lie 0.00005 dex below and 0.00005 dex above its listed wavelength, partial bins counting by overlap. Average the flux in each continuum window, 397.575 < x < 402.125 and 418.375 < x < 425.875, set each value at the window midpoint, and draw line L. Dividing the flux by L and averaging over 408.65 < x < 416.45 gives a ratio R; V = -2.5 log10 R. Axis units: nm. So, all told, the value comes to 0.029 mag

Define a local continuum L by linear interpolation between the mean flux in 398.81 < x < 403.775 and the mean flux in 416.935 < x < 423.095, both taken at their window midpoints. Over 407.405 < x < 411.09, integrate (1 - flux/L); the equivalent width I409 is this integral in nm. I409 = 0.322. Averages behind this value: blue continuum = 18.6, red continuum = 18.1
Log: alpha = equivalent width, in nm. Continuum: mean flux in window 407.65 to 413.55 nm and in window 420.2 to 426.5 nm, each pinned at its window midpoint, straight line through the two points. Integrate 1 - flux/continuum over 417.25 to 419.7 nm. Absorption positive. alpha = -0.14 nm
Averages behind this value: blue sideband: 17.3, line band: 18.6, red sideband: 17.9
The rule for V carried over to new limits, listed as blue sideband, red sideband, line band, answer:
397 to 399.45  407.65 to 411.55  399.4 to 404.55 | -0.14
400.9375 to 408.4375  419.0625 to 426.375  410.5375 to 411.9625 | 0.14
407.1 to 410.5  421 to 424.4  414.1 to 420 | -0.06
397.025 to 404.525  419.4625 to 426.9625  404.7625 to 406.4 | -0.05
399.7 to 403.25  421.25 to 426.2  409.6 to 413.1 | 0.11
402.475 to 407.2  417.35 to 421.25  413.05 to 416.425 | -0.01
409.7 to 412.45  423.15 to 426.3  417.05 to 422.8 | -0.05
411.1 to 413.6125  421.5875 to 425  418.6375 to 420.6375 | -0.01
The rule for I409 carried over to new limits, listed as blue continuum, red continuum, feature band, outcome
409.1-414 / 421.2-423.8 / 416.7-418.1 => -0.13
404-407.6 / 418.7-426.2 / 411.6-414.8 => -0.03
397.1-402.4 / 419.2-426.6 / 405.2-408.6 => -0.18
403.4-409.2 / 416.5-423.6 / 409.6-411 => 0.30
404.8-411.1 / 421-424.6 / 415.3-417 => -0.09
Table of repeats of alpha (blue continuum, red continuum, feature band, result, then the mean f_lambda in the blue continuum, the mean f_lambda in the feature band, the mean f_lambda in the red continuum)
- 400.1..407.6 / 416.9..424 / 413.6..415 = -0.029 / 18.6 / 18.7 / 18.1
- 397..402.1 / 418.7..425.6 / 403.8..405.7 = -0.112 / 17.4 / 18.5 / 17.9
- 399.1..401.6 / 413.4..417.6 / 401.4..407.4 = 0.005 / 18.6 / 18.6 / 18.7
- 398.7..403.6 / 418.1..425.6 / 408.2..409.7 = 0.032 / 18.7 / 18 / 18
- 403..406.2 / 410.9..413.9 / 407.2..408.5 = -0.025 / 18.5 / 18.6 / 18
